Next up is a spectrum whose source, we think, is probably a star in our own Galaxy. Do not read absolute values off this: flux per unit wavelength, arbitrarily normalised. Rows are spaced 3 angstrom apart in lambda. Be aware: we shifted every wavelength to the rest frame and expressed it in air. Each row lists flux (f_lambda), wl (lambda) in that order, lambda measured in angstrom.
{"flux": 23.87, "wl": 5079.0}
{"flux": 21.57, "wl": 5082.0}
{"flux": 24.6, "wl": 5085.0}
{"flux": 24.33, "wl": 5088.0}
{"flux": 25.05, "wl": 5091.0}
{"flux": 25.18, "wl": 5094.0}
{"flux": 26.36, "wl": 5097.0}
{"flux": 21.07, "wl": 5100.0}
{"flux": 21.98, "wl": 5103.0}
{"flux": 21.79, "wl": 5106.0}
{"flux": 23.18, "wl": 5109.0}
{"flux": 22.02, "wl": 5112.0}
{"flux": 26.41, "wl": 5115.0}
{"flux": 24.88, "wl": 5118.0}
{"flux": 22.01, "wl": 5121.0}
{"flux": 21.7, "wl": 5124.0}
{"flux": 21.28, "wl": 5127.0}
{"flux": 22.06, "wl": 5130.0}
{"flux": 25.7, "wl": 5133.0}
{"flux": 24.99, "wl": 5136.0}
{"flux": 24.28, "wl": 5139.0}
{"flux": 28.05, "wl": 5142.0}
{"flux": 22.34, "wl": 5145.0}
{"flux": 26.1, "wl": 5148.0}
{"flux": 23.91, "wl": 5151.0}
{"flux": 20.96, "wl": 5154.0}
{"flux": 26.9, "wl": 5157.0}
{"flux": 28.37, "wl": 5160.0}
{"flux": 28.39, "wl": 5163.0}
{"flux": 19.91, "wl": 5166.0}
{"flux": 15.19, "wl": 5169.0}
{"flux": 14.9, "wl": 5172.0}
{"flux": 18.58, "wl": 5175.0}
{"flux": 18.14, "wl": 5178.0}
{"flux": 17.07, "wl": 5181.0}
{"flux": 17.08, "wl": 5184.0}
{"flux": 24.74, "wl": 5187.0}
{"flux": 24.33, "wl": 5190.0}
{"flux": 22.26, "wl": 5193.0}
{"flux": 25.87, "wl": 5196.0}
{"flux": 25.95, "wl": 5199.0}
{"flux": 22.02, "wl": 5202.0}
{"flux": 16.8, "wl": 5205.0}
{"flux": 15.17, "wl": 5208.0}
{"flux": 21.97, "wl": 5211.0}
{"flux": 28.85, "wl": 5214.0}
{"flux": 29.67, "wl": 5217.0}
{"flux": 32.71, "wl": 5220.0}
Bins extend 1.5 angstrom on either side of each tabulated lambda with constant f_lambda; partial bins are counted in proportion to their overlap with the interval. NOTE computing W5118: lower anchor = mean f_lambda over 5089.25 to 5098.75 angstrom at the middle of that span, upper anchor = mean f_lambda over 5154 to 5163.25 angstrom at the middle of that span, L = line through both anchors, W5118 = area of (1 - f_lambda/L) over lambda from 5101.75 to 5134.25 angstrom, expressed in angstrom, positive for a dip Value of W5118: 3.62 angstrom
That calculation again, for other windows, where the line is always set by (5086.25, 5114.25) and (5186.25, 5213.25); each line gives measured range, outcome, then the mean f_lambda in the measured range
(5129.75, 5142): -1.00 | 24.9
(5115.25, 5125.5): -0.01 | 23.3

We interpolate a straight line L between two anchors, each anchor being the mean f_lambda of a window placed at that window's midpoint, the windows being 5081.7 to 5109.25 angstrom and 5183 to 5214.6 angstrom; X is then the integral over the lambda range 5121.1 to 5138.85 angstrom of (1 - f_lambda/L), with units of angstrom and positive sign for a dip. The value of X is 0.0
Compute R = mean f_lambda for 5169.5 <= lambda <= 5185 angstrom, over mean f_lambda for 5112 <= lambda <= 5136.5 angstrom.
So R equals 0.7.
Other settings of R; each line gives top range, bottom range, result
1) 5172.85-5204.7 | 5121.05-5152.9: 0.89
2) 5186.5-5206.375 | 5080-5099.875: 0.95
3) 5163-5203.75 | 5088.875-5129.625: 0.89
